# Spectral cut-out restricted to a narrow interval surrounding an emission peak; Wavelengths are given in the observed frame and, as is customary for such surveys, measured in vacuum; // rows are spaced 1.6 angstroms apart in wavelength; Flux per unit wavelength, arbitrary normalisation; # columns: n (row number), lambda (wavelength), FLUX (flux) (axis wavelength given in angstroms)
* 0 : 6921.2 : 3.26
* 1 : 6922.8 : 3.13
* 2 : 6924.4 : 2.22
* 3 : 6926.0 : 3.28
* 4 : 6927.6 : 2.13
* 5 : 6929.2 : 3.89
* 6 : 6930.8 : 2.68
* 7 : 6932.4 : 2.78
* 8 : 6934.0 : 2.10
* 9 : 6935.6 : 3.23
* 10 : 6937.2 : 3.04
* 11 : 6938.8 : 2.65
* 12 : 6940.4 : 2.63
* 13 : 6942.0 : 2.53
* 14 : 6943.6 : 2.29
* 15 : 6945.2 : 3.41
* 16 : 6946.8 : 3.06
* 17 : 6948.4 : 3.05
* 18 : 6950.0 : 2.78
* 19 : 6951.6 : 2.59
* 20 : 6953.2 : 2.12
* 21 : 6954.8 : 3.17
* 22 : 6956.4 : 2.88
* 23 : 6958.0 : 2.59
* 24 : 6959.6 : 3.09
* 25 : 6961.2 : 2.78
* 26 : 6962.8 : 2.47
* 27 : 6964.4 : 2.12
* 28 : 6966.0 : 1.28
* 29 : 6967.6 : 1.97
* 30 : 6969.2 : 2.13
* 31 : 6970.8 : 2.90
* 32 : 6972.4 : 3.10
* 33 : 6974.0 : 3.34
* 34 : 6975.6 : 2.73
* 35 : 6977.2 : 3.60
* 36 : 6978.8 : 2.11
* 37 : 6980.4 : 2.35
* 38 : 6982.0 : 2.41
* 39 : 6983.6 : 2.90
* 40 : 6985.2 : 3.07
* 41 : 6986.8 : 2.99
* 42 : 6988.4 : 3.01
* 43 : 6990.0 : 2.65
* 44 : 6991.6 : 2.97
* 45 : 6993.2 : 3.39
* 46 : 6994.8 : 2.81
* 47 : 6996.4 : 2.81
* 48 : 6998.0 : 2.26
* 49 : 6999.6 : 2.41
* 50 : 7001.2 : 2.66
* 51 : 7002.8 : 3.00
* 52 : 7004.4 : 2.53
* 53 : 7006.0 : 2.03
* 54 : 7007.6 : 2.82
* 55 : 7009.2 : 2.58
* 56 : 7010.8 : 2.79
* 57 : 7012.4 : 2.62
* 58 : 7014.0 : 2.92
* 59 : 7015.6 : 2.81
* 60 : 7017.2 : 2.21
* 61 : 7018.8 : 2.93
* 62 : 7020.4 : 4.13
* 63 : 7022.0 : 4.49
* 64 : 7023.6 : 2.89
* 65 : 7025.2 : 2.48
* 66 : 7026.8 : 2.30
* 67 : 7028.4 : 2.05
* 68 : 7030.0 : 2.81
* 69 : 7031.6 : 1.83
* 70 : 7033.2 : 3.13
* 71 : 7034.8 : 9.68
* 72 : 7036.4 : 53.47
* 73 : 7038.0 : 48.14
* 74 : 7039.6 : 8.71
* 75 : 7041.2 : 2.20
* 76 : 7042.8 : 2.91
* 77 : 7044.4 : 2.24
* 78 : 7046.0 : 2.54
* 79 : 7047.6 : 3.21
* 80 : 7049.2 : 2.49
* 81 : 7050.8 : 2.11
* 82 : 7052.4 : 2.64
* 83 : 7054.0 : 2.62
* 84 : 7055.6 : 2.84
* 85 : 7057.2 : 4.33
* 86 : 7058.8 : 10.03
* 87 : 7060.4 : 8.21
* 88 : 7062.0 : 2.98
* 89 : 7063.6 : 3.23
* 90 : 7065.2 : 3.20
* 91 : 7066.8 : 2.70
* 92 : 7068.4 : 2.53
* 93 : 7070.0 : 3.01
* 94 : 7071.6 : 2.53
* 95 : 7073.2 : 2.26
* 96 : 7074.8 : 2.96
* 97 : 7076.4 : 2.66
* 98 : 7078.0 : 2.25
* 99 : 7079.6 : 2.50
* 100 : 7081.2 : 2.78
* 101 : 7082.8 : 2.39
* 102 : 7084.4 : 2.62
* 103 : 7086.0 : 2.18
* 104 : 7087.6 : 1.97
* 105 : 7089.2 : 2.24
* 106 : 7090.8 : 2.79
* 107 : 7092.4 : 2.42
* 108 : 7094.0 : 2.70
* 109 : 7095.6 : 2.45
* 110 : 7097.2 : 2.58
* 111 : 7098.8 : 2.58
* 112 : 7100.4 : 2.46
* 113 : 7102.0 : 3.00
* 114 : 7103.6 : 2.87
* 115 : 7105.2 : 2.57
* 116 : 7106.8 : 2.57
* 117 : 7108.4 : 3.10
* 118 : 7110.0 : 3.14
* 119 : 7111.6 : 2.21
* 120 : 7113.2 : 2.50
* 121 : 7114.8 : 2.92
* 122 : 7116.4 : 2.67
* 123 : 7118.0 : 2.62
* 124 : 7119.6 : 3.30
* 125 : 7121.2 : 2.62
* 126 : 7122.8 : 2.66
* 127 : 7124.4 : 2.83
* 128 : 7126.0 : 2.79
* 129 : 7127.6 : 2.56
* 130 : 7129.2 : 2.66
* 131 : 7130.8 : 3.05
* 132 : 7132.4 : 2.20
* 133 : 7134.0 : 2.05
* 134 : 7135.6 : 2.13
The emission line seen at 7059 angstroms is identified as [N II]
